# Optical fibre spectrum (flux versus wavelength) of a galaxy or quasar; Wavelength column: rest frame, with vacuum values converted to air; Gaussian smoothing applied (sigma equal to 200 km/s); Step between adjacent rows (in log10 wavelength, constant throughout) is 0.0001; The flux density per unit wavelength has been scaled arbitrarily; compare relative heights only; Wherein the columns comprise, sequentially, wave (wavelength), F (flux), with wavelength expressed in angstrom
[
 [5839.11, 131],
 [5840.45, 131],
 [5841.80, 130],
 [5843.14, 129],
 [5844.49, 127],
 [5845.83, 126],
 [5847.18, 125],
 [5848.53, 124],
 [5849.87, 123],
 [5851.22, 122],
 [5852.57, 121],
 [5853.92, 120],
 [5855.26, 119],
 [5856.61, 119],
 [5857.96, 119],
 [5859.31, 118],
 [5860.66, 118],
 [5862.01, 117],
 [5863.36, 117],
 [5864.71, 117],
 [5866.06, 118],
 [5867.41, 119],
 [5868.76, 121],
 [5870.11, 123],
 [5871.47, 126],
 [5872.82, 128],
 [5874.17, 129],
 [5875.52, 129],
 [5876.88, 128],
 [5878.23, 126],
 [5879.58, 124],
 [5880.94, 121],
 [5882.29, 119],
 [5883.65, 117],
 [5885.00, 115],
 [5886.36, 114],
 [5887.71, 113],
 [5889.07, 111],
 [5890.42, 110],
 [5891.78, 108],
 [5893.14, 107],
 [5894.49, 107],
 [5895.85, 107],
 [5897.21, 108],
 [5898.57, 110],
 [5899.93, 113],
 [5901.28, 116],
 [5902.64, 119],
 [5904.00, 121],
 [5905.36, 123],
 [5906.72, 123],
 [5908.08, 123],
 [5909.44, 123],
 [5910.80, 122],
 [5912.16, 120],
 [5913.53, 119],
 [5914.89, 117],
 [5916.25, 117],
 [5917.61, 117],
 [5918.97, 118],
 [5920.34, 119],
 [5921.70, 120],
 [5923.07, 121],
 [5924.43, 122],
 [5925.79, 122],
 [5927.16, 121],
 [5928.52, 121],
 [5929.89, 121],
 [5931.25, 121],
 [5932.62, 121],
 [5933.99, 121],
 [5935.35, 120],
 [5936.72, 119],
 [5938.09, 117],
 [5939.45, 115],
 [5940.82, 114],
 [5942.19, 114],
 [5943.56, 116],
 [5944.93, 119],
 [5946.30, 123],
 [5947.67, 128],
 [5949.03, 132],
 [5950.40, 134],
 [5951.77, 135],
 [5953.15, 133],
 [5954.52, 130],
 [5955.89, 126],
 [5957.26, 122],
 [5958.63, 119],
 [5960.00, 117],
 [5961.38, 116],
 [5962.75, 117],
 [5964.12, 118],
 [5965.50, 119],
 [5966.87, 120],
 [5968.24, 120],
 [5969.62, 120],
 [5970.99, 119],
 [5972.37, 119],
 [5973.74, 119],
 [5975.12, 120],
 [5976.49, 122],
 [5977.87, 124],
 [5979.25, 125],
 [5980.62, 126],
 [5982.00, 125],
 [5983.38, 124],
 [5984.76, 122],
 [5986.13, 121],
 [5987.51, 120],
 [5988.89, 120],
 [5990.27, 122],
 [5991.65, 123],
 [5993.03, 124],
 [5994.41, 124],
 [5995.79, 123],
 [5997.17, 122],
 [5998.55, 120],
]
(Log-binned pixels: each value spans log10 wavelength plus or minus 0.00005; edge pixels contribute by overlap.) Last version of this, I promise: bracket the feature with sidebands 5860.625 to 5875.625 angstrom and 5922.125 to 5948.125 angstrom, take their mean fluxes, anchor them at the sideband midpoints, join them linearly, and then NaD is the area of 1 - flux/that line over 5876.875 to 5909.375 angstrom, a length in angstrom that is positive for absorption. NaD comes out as 1.4 angstrom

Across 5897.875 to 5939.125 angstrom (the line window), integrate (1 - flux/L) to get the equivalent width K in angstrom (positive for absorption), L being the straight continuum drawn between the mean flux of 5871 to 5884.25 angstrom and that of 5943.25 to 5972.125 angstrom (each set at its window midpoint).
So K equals 1.44 angstrom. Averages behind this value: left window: 125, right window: 123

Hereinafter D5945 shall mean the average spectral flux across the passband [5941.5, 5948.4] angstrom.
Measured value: 120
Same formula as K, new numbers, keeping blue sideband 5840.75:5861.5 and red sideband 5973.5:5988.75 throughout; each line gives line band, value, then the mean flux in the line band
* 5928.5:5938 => 0.2 angstrom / 120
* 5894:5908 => 0.9 angstrom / 115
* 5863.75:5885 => 0.0 angstrom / 123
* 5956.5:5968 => 0.4 angstrom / 119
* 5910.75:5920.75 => 0.3 angstrom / 118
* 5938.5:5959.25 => -0.2 angstrom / 124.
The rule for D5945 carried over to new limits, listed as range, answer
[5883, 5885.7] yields 116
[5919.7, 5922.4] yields 119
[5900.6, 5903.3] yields 118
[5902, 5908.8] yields 122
